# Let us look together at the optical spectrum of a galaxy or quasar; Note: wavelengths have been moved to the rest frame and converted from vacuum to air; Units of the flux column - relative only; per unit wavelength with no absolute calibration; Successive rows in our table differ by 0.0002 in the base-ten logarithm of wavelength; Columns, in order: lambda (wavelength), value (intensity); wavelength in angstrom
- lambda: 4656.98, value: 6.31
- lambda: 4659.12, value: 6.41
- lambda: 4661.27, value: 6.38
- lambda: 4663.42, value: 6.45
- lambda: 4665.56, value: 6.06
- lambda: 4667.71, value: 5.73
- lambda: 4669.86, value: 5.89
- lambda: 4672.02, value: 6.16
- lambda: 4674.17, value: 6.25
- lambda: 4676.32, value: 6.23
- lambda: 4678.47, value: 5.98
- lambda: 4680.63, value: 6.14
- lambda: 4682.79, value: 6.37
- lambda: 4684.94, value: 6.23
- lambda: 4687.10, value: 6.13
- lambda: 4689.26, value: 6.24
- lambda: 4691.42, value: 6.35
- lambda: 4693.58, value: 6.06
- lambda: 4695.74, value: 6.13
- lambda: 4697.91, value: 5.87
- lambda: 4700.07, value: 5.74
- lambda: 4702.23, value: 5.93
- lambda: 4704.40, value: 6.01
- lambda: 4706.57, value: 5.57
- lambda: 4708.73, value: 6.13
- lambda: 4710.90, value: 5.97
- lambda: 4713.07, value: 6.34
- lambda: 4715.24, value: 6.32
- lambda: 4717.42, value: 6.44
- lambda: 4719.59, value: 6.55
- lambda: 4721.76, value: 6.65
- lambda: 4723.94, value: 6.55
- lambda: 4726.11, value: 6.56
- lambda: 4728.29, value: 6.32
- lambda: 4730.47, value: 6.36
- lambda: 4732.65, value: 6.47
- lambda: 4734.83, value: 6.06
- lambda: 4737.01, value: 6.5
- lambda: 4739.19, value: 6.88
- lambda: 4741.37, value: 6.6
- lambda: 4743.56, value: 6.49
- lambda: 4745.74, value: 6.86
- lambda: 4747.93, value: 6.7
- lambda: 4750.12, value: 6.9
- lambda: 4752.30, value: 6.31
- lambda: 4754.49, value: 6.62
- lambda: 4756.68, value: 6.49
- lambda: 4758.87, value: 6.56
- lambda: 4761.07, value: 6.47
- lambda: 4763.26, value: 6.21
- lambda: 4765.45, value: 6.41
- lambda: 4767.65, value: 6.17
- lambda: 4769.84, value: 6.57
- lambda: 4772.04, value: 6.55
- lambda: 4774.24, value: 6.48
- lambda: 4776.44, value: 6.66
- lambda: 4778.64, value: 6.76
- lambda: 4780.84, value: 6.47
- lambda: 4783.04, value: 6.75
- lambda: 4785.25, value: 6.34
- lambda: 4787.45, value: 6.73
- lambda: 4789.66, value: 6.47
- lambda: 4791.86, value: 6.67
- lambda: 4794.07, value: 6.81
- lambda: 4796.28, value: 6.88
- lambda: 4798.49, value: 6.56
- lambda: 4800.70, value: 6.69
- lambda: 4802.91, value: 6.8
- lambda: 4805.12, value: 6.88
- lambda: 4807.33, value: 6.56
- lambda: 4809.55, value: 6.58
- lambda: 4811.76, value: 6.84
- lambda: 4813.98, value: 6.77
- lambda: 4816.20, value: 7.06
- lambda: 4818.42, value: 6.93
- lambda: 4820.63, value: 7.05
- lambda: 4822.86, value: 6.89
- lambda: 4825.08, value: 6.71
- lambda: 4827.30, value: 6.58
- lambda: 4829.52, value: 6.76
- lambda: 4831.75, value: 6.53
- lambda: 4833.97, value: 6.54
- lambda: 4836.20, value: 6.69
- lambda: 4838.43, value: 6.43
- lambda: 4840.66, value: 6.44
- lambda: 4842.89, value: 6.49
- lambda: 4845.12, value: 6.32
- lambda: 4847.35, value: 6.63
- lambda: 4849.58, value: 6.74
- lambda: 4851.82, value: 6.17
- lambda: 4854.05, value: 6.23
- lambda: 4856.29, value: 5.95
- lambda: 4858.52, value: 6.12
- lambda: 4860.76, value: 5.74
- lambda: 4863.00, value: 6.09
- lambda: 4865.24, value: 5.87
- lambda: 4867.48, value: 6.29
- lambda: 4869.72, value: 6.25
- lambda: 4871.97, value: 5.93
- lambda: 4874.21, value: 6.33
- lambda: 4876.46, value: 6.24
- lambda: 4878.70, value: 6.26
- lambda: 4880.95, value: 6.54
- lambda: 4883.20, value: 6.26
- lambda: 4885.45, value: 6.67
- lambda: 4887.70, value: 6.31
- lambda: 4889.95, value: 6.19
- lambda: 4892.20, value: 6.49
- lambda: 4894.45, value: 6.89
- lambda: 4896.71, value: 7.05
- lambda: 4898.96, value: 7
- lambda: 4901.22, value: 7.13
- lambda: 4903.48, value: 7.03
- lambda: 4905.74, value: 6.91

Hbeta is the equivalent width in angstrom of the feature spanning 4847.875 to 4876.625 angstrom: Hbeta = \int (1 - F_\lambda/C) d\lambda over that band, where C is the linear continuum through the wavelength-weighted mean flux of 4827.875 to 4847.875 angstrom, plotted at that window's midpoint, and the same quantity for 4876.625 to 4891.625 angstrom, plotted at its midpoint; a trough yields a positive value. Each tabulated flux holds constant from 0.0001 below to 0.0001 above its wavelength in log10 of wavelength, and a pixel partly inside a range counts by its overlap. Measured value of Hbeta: 1.3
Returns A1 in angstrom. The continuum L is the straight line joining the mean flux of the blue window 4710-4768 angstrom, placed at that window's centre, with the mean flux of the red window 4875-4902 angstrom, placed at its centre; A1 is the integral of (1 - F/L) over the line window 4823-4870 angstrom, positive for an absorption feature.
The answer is 1.3 angstrom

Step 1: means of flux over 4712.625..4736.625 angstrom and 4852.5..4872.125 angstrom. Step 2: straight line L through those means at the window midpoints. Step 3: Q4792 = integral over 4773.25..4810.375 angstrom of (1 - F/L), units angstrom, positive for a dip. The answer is -2.4 angstrom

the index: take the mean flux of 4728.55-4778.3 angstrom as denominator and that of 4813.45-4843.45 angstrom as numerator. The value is 1.0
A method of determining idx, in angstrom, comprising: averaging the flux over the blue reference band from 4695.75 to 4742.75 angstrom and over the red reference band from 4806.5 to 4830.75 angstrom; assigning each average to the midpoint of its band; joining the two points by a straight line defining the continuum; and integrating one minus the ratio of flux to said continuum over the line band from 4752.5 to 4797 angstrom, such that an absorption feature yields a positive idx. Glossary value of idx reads 0.1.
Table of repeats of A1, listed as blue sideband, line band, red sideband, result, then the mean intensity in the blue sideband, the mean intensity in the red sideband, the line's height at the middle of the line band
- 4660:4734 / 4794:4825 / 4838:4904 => -2.3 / 6.19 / 6.4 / 6.33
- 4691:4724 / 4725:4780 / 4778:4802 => -0.9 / 6.15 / 6.65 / 6.42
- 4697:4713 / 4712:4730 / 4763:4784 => -1.2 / 5.92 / 6.51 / 6.06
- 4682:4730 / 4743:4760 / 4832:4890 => -1.1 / 6.2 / 6.3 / 6.23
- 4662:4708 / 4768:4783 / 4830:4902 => -0.8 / 6.08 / 6.4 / 6.24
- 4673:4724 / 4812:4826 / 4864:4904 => -1.2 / 6.17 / 6.48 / 6.37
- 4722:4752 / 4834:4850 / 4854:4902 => -0.3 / 6.55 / 6.35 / 6.41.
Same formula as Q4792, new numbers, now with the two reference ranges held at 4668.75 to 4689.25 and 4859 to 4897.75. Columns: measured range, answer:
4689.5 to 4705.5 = 0.38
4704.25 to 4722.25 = -0.10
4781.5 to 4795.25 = -0.84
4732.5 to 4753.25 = -1.26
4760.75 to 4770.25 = -0.18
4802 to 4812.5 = -0.79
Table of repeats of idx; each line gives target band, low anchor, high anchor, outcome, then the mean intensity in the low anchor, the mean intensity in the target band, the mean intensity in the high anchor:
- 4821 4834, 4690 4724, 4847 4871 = -1.12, 6.15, 6.7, 6.17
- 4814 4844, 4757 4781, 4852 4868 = -2.47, 6.48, 6.7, 6.04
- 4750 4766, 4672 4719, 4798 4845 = -0.17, 6.12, 6.48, 6.7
